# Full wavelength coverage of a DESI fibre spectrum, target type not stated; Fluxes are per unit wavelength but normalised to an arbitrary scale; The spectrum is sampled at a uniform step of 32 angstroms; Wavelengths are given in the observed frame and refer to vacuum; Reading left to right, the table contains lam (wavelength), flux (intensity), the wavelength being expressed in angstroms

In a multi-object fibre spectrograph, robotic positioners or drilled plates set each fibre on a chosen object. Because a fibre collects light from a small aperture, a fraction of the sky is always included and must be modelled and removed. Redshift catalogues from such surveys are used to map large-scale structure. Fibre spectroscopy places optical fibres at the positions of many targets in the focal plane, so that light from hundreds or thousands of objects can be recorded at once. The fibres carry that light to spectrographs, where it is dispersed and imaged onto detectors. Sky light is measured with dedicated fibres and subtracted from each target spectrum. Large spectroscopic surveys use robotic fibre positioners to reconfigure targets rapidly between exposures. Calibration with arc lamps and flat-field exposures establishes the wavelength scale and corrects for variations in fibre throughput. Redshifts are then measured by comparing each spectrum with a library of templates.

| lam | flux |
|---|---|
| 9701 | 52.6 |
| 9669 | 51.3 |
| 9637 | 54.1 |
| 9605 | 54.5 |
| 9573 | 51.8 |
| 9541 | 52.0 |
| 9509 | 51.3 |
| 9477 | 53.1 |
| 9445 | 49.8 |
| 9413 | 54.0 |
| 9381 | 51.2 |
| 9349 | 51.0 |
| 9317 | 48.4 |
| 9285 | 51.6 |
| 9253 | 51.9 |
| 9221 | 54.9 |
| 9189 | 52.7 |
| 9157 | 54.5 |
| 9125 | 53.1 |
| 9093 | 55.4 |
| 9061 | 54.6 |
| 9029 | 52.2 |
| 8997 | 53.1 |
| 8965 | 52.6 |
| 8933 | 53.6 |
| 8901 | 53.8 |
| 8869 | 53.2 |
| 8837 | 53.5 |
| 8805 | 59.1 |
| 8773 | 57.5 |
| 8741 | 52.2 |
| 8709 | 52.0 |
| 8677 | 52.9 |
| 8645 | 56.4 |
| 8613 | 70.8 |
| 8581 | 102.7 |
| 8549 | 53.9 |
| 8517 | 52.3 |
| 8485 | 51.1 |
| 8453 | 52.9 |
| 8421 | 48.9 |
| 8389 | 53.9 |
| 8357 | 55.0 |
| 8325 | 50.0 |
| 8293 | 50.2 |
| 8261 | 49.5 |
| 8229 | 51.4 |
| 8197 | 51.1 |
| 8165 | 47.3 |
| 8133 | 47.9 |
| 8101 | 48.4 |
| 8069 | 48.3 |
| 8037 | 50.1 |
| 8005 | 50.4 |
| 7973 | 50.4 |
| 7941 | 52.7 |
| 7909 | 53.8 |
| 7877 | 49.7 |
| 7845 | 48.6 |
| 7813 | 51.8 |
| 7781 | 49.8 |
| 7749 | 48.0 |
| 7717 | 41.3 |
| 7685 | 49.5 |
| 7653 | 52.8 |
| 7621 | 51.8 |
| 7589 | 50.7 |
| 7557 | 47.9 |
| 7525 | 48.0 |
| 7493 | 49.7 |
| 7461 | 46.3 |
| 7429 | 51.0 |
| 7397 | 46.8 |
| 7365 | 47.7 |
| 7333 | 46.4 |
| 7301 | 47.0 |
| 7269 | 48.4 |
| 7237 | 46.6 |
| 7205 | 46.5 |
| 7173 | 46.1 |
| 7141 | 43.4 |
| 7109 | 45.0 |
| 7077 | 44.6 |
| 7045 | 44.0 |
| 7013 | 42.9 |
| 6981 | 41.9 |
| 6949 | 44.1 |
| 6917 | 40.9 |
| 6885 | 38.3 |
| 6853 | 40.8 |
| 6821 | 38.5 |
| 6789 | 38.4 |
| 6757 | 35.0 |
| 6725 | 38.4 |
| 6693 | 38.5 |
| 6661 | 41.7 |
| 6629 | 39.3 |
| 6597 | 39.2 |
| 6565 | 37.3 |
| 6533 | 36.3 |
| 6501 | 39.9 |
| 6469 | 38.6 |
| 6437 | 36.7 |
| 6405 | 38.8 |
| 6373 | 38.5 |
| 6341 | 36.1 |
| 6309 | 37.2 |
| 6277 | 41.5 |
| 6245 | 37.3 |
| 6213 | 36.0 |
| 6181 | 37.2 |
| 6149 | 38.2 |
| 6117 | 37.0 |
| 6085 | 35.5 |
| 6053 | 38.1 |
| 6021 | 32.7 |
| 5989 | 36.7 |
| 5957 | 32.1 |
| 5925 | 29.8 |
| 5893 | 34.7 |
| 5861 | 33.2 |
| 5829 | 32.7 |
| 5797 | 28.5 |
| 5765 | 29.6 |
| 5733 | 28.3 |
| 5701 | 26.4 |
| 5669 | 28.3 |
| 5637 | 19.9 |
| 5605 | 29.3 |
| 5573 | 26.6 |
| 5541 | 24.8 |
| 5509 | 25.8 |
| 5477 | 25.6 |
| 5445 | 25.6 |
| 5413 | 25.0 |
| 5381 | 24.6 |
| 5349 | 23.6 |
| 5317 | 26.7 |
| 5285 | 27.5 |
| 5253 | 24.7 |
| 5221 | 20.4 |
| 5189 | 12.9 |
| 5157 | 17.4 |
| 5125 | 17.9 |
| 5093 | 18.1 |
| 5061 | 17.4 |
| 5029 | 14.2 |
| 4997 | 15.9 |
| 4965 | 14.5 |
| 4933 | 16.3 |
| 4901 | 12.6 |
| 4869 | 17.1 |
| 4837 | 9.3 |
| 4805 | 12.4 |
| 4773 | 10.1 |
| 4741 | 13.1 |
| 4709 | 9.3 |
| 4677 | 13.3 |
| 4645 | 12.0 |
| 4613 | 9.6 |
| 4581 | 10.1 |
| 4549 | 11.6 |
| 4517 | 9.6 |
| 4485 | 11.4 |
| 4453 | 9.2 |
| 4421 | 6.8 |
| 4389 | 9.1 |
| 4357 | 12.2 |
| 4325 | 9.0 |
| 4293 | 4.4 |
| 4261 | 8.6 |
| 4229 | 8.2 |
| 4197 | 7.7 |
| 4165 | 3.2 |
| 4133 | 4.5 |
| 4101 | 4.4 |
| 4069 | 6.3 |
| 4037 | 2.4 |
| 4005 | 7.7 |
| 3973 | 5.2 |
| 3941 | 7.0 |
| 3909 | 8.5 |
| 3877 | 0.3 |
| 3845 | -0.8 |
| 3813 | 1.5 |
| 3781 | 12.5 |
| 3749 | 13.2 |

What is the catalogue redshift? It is 0.308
